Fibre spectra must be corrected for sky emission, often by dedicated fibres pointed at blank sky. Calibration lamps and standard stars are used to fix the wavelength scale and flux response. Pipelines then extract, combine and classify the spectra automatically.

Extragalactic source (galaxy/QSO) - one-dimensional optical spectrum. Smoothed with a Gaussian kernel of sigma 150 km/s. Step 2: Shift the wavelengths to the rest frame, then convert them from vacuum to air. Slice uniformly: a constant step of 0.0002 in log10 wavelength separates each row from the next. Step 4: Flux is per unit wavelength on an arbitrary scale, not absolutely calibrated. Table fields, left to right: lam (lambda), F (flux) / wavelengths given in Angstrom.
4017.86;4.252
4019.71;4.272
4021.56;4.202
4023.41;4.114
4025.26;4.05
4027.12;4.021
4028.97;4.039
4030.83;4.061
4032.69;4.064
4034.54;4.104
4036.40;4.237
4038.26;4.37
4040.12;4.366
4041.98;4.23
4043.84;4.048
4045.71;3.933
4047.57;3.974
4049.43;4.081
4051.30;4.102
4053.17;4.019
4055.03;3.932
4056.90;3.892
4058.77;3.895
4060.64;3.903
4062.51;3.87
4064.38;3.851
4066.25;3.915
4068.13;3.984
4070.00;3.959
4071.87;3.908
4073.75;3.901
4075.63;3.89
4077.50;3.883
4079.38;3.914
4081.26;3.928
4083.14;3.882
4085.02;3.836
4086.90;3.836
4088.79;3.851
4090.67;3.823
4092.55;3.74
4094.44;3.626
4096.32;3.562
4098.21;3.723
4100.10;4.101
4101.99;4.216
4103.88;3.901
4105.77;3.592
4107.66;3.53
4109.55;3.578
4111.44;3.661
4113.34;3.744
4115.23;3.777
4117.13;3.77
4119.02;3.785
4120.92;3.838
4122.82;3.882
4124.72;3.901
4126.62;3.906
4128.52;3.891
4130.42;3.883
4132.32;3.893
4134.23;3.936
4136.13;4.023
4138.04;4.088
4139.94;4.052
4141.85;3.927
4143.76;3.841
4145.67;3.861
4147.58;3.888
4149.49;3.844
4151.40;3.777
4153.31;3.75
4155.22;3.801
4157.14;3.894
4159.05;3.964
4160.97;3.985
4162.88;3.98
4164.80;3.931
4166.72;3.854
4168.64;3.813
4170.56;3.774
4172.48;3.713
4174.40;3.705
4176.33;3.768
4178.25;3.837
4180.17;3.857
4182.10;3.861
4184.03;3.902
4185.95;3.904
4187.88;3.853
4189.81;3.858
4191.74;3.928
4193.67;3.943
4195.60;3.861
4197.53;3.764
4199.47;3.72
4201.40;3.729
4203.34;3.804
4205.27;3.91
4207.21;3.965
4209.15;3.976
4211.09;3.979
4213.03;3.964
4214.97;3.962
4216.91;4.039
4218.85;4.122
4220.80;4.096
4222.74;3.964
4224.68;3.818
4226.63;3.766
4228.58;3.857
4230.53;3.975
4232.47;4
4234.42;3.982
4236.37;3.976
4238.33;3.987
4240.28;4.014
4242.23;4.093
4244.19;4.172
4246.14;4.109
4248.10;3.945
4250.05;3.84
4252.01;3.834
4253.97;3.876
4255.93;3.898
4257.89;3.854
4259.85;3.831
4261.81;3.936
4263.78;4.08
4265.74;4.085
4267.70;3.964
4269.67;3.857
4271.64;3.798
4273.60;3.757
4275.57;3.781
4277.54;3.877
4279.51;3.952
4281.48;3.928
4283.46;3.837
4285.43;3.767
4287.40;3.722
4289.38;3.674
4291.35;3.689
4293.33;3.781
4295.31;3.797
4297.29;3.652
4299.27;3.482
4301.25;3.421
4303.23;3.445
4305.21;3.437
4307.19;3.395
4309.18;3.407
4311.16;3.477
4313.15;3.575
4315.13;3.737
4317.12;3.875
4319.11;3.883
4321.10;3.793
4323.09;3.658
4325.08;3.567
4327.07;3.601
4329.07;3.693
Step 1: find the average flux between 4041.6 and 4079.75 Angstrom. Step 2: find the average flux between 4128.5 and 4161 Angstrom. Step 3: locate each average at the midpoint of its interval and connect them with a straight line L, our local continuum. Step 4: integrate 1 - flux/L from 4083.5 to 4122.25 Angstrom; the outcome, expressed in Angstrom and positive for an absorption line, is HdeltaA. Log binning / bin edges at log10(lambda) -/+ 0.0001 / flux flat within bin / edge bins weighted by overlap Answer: 1.5 Angstrom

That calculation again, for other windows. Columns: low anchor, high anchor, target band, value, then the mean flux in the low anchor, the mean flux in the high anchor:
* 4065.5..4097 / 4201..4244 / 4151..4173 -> 0.31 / 3.85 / 3.96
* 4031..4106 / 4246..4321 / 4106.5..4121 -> 0.78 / 3.95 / 3.77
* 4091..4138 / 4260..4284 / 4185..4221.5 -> -0.46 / 3.82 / 3.9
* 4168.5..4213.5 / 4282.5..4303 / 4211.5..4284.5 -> -3.71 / 3.85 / 3.67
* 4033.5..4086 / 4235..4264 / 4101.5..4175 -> 2.41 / 3.99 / 3.96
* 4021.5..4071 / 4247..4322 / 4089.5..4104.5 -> 0.55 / 4.04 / 3.76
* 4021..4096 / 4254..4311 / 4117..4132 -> 0.18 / 3.98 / 3.75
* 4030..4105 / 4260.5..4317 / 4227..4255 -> -1.44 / 3.96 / 3.73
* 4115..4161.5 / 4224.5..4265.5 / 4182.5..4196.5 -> 0.09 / 3.89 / 3.95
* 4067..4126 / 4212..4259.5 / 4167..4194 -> 0.50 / 3.82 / 3.96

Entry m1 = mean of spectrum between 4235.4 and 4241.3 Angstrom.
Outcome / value 3.99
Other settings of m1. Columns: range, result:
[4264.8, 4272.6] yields 3.92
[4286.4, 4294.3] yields 3.72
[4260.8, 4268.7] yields 4.02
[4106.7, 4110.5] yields 3.56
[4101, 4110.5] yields 3.77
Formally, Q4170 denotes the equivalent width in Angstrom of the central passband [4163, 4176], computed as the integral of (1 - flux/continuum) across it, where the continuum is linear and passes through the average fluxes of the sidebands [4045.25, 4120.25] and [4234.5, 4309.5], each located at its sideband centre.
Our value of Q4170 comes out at 0.1 Angstrom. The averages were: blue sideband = 3.86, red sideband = 3.82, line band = 3.81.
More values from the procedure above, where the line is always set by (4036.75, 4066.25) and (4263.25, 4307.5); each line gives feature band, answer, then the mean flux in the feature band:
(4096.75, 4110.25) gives 0.57 Angstrom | 3.8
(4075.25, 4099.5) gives 1.09 Angstrom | 3.81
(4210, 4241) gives -1.19 Angstrom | 3.97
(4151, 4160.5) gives 0.14 Angstrom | 3.85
